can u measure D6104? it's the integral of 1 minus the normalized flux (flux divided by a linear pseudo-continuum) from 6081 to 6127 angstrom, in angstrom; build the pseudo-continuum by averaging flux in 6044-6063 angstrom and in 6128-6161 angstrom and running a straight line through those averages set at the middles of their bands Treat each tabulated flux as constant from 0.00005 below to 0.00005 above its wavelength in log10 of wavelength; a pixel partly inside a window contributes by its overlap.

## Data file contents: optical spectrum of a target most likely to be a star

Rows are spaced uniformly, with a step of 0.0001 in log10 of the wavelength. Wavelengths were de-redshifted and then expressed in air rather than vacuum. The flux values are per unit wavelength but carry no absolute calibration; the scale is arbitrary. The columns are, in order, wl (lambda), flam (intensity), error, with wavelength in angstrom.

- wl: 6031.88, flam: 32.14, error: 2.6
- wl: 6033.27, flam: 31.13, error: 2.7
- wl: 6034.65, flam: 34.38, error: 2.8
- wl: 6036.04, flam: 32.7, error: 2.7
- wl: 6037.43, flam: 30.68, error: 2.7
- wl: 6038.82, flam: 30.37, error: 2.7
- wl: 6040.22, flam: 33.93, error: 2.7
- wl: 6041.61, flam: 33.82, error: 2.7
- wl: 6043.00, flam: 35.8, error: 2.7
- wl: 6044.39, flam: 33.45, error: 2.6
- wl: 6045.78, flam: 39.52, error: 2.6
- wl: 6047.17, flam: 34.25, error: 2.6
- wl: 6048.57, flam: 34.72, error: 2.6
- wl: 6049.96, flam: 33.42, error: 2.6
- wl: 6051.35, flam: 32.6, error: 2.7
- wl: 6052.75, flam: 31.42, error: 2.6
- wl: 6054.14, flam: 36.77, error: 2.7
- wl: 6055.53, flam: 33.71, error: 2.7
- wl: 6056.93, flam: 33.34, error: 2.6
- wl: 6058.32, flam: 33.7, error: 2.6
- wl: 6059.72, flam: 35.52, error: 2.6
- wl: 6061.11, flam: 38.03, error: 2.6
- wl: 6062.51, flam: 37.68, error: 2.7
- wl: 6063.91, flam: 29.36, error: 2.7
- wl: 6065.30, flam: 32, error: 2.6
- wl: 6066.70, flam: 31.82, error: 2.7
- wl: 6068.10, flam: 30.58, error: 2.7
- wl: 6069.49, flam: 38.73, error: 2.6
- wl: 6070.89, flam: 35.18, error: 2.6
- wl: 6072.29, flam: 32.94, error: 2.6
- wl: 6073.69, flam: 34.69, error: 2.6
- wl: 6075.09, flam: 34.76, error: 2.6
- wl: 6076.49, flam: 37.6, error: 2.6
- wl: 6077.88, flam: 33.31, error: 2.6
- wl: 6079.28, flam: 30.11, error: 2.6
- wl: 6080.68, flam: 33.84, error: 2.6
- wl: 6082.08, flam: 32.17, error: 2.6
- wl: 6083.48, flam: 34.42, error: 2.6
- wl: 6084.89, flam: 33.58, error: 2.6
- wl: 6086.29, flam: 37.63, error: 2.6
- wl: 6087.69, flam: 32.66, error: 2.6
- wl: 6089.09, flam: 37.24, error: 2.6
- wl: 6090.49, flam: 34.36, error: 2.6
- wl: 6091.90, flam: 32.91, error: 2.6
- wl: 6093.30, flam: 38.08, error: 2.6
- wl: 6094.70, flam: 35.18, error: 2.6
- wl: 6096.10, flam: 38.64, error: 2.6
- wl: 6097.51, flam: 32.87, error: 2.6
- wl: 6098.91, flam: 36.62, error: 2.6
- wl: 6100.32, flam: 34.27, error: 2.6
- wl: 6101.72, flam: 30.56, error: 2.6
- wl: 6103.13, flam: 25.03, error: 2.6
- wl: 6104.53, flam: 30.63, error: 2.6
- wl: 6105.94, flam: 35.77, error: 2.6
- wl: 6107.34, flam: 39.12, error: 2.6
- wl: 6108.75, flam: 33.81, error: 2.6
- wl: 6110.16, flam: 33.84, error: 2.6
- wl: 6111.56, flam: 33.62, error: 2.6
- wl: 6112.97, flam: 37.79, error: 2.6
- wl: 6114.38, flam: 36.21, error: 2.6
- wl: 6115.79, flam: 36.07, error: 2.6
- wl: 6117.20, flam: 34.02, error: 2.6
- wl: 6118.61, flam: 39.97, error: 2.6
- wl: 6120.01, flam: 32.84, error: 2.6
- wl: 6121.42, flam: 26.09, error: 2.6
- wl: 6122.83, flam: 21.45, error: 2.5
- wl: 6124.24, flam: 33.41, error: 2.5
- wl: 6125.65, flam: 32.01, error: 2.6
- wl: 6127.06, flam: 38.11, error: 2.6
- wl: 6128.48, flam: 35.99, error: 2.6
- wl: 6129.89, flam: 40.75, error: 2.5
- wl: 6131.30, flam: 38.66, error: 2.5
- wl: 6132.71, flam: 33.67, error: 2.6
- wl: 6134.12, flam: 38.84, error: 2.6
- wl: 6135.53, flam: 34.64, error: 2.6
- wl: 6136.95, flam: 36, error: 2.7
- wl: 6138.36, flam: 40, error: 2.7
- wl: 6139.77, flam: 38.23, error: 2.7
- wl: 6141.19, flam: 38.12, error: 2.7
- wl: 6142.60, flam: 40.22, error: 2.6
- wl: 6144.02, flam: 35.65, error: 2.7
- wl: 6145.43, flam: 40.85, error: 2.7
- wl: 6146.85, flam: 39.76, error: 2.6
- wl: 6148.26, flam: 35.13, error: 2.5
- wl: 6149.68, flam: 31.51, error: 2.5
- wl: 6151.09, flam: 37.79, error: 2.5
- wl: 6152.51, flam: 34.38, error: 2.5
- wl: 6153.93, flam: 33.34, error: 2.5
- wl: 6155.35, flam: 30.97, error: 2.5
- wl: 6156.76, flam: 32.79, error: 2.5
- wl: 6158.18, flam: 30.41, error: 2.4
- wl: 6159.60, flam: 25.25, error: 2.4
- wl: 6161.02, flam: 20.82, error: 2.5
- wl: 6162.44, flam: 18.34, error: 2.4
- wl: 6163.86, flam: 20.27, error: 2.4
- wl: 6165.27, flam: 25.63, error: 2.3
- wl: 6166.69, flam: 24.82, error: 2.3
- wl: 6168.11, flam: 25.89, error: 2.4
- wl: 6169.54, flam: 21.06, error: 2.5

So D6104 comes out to 1.69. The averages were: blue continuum 34.9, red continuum 35.5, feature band 33.9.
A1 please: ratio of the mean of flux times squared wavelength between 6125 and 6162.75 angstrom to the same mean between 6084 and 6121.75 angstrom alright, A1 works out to 1.0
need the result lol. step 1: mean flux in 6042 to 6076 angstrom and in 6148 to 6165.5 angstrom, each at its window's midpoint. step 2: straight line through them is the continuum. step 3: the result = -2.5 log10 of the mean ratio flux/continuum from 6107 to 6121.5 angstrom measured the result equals -0.13 mag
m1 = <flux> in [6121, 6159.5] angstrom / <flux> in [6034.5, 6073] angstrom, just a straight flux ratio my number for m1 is 1.0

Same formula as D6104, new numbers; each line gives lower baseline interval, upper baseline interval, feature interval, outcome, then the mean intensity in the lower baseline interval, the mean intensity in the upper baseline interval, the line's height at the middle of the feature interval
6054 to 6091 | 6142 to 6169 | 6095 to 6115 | -0.8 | 34.3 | 30.6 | 32.8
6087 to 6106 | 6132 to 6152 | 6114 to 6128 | 1.0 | 33.9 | 37.2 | 35.6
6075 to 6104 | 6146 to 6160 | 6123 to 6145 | -2.0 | 34.1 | 33.4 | 33.6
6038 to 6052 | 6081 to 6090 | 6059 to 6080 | 0.2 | 34.2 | 34.6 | 34.4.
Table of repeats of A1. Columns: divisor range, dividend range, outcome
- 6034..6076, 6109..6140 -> 1.05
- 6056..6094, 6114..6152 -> 1.06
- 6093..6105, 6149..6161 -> 0.96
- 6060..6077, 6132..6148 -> 1.12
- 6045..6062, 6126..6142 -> 1.11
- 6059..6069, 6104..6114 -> 1.06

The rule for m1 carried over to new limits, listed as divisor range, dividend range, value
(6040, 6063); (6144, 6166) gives 0.88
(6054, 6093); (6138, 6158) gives 1.05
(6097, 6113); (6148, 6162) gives 0.92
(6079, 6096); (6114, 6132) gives 0.99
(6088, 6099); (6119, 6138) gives 0.96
